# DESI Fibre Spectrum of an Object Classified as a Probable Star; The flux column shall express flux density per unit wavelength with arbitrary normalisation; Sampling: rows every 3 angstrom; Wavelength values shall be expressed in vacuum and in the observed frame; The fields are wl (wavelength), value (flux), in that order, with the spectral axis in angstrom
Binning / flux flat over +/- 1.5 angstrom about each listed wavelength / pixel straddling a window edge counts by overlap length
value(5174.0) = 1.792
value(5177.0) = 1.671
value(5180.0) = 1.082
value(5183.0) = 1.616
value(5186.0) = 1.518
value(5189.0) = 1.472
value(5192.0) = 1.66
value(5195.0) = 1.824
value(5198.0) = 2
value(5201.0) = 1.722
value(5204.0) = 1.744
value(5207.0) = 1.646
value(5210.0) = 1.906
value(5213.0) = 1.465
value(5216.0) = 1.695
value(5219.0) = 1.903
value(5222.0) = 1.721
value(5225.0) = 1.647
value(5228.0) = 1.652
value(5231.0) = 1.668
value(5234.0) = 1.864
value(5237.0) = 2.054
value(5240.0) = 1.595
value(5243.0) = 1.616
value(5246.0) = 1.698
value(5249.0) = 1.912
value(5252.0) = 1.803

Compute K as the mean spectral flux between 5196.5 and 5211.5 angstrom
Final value 1.8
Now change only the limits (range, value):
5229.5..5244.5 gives 1.76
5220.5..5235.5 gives 1.71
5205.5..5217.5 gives 1.68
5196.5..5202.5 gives 1.86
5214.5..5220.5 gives 1.8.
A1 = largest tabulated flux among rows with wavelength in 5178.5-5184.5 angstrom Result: 1.616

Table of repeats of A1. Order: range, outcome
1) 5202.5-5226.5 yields 1.906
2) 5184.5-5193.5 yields 1.66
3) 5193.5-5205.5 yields 2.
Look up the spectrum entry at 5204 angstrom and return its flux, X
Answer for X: 1.744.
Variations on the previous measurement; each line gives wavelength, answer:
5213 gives 1.465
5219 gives 1.903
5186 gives 1.518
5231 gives 1.668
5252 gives 1.803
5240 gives 1.595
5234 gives 1.864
